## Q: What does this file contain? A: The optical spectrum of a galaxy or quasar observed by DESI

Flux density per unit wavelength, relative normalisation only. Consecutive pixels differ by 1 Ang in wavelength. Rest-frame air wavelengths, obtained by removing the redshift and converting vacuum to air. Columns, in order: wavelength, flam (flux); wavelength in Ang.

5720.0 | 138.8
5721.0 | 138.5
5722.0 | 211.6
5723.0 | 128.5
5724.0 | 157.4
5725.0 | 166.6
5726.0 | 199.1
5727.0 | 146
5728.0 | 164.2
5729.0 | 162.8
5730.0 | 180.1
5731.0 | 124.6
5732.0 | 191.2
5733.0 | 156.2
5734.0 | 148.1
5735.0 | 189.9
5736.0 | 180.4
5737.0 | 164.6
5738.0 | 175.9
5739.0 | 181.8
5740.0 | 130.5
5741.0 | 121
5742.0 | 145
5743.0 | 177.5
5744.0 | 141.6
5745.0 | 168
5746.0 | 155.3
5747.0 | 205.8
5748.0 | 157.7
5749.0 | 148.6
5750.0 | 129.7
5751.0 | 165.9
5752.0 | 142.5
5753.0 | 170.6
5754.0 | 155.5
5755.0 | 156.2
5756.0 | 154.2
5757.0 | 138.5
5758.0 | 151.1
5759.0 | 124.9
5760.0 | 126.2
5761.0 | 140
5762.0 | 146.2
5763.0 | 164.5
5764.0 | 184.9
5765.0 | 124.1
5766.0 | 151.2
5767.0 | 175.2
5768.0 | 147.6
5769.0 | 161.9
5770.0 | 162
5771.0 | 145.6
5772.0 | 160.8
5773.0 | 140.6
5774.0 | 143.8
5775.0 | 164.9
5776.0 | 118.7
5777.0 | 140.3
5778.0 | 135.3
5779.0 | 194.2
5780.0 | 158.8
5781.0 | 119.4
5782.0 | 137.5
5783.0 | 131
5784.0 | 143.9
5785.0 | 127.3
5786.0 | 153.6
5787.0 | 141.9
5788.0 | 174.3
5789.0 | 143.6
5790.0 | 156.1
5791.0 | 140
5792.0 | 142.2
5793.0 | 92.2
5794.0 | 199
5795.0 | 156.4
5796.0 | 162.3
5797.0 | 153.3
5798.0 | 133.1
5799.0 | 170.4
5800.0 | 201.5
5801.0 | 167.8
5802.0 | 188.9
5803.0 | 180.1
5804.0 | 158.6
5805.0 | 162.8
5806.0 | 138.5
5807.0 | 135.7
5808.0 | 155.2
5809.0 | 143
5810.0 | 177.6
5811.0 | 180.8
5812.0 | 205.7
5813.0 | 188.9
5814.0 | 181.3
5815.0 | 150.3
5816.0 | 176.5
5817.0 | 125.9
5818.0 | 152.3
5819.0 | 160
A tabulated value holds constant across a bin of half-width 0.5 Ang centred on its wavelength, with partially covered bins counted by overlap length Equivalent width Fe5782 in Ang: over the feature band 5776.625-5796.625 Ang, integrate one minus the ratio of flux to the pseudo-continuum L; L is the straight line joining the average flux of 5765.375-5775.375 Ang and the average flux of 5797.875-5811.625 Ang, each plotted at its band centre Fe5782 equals 1.52 Ang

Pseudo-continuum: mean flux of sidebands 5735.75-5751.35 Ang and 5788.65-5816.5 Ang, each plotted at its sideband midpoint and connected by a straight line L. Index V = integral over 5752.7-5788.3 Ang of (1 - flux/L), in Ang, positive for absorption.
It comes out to 2.6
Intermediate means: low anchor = 159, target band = 149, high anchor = 162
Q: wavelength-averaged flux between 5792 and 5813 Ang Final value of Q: 163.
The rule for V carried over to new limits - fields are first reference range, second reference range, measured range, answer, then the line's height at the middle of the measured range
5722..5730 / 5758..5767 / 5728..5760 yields -0.2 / 156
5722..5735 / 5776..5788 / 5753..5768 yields 0.2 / 152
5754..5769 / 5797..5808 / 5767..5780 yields 0.1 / 153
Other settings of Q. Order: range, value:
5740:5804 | 152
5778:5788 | 146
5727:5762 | 156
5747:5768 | 152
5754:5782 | 149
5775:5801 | 150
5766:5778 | 150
